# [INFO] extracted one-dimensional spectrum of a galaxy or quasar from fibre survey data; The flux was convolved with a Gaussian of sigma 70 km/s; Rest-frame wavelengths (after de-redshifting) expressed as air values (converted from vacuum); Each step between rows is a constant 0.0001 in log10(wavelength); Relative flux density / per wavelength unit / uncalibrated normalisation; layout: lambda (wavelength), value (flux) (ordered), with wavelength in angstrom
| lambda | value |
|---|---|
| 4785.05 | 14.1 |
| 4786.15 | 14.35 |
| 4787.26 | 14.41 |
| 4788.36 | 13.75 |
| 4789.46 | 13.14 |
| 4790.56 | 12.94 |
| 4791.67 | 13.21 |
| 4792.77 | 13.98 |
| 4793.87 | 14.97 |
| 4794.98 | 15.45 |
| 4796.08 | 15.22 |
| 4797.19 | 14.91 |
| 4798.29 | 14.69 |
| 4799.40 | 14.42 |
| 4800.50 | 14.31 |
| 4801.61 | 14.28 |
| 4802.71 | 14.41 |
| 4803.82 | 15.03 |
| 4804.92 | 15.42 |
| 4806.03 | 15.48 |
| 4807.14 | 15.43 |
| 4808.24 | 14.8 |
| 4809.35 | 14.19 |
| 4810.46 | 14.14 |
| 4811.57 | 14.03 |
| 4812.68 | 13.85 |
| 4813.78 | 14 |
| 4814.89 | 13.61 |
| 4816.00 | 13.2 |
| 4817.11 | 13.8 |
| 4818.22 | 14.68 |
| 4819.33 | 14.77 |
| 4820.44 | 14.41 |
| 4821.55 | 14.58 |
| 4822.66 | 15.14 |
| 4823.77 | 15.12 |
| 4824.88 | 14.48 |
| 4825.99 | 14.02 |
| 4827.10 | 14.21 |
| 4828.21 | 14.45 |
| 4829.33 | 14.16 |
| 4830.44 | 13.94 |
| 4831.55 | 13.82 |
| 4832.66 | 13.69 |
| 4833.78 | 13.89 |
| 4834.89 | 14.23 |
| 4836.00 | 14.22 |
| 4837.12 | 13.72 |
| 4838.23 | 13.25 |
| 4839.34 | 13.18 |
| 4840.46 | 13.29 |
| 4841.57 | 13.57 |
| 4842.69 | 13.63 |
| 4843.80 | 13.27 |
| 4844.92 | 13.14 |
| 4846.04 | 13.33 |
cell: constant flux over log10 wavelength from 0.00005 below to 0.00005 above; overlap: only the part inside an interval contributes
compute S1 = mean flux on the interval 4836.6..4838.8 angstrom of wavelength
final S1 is 13.5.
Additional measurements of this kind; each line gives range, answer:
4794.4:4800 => 14.9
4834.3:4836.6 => 14.2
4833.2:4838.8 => 13.9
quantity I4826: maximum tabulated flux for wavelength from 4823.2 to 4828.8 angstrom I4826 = 15.12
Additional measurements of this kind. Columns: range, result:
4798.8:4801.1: 14.42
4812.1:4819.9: 14.77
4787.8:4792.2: 13.75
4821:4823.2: 15.14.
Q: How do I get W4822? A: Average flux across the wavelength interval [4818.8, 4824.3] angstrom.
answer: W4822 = 14.8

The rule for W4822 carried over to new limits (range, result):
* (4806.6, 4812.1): 14.5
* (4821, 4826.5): 14.7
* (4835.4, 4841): 13.5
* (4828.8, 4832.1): 14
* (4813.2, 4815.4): 13.9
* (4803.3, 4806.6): 15.3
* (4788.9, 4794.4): 13.7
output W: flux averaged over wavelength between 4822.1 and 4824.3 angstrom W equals 15.1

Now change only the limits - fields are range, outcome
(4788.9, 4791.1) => 13.1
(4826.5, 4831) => 14.2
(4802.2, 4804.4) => 14.8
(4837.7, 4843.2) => 13.4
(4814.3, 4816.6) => 13.4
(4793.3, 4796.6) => 15.2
